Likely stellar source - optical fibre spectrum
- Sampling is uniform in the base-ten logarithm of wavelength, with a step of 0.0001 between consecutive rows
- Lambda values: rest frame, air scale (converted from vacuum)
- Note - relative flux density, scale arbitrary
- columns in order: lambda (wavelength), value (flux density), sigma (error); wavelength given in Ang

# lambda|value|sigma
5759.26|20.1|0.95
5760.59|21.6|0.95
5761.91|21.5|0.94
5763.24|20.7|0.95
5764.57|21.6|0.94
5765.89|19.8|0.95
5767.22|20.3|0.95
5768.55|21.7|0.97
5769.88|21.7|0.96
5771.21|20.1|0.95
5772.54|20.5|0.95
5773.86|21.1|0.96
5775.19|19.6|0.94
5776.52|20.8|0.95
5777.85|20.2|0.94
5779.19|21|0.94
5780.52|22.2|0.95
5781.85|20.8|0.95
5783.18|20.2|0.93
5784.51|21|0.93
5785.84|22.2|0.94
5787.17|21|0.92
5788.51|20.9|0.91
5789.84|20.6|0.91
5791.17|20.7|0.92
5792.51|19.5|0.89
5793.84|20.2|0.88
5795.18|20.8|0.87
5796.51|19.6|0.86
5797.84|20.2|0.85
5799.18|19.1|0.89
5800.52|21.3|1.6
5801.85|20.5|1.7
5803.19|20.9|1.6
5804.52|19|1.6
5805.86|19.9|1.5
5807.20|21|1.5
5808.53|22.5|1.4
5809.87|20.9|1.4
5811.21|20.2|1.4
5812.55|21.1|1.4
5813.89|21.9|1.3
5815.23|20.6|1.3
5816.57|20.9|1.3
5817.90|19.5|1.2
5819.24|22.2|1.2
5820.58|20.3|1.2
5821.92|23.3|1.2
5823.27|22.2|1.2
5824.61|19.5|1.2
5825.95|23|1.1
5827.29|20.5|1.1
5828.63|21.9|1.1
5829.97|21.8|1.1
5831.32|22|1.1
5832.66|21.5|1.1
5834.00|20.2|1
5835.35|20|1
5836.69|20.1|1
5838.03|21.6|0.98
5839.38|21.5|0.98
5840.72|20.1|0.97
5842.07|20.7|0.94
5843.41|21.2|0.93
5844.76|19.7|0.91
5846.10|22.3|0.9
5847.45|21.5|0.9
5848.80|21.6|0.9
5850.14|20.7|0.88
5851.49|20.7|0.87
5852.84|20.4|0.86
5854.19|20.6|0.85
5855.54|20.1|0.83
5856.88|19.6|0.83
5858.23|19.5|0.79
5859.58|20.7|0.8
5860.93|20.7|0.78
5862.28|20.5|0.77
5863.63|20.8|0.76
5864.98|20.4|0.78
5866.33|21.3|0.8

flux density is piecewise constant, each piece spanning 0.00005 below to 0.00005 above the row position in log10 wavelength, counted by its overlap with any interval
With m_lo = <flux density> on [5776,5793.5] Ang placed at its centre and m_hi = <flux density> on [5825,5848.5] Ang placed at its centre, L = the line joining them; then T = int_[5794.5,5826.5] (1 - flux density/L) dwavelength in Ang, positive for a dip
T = 0.2 Ang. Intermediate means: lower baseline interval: 20.8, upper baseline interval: 21.1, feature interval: 20.8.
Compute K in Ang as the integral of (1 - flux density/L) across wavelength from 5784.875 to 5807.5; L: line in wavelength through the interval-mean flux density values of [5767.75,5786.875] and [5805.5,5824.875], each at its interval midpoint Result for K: 0.6 Ang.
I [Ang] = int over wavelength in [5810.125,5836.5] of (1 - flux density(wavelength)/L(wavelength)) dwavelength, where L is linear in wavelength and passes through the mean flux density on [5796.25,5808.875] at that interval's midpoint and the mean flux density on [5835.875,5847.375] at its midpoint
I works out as -0.6 Ang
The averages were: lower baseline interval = 20.4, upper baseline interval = 20.9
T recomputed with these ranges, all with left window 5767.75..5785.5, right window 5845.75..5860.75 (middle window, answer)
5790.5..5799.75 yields 0.4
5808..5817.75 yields -0.1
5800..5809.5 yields 0.0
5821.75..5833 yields -0.5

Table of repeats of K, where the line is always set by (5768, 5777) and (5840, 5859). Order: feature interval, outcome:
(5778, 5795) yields -0.07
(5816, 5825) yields -0.22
